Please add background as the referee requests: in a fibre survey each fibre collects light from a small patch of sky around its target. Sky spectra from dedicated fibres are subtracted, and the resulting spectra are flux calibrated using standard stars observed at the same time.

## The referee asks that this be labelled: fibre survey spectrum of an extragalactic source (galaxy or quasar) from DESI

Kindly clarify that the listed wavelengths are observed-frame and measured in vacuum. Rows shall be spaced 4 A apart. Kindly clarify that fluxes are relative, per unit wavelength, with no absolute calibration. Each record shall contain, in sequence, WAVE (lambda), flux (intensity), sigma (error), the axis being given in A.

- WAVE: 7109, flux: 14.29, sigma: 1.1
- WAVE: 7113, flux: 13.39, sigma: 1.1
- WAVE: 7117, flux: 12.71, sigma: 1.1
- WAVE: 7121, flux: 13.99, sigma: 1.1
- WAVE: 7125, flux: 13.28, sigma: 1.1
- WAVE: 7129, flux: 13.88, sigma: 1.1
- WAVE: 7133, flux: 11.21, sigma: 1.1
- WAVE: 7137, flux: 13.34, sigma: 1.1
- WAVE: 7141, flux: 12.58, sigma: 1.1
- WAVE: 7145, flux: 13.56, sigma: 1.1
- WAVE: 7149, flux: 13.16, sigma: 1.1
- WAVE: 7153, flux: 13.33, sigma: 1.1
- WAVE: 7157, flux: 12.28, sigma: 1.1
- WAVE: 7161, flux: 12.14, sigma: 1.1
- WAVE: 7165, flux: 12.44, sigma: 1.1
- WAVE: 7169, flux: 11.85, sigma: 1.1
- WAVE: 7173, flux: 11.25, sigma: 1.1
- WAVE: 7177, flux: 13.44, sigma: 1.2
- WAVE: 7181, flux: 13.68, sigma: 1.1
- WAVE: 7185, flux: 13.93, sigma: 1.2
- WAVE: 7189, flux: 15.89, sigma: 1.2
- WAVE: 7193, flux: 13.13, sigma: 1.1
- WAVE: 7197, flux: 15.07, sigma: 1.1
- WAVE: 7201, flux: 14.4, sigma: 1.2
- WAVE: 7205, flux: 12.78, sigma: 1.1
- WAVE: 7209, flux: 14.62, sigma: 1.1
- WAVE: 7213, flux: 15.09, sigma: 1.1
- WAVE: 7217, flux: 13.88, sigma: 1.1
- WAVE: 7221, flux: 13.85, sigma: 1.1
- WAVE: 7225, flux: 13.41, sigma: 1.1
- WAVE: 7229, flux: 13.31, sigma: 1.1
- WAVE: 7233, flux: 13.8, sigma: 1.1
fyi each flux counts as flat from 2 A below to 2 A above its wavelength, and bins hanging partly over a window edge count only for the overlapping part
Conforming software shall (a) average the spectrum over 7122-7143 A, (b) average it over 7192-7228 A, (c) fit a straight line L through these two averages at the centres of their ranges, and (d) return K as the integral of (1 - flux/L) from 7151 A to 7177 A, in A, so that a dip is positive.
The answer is 2.05 A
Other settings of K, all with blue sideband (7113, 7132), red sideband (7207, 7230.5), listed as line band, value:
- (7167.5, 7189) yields 1.0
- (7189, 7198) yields -0.3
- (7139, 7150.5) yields 0.3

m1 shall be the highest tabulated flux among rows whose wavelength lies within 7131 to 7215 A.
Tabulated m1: 15.89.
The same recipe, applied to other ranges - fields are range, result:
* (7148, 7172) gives 13.33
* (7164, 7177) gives 13.44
